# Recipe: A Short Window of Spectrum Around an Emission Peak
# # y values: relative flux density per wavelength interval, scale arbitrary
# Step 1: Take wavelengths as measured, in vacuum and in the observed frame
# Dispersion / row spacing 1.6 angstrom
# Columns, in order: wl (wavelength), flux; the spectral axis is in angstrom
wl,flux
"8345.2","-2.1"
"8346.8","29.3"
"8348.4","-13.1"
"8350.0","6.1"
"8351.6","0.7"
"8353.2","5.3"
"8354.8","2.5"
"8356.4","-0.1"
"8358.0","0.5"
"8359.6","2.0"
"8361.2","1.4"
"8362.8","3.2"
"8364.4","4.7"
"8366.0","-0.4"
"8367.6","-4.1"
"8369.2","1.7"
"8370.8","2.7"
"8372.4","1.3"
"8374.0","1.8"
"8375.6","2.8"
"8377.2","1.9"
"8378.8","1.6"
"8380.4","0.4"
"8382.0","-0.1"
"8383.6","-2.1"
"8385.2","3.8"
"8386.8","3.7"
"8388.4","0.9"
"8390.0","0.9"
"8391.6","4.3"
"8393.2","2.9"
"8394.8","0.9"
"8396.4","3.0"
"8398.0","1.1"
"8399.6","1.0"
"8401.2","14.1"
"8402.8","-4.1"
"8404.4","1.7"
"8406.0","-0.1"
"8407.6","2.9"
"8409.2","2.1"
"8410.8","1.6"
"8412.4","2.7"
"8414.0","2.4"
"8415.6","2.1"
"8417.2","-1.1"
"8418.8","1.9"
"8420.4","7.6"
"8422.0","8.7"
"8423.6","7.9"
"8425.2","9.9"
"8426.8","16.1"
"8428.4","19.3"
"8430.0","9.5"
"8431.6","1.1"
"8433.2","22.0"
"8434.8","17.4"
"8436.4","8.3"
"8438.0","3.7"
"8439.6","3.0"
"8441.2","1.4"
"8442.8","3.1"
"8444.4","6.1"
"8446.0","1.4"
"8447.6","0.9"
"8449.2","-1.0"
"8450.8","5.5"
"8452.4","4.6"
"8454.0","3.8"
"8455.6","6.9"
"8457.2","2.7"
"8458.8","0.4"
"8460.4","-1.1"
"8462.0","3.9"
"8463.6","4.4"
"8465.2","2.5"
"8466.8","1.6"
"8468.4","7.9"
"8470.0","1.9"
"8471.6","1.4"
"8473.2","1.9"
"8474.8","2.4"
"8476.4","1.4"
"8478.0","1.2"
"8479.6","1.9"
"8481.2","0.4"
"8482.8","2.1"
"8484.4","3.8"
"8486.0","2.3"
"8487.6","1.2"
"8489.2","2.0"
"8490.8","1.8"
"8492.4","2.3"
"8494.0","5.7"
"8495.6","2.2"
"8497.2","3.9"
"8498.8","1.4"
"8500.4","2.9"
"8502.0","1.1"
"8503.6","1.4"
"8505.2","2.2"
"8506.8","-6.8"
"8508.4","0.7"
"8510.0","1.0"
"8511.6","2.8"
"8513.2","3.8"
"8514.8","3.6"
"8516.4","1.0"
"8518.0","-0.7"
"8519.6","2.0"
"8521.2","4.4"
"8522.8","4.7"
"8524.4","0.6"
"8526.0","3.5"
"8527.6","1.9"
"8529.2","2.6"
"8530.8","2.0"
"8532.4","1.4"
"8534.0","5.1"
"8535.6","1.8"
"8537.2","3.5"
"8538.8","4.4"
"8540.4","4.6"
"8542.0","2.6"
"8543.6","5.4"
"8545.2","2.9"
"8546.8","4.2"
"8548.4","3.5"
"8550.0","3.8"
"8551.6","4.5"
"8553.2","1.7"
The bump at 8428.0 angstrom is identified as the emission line [O II]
